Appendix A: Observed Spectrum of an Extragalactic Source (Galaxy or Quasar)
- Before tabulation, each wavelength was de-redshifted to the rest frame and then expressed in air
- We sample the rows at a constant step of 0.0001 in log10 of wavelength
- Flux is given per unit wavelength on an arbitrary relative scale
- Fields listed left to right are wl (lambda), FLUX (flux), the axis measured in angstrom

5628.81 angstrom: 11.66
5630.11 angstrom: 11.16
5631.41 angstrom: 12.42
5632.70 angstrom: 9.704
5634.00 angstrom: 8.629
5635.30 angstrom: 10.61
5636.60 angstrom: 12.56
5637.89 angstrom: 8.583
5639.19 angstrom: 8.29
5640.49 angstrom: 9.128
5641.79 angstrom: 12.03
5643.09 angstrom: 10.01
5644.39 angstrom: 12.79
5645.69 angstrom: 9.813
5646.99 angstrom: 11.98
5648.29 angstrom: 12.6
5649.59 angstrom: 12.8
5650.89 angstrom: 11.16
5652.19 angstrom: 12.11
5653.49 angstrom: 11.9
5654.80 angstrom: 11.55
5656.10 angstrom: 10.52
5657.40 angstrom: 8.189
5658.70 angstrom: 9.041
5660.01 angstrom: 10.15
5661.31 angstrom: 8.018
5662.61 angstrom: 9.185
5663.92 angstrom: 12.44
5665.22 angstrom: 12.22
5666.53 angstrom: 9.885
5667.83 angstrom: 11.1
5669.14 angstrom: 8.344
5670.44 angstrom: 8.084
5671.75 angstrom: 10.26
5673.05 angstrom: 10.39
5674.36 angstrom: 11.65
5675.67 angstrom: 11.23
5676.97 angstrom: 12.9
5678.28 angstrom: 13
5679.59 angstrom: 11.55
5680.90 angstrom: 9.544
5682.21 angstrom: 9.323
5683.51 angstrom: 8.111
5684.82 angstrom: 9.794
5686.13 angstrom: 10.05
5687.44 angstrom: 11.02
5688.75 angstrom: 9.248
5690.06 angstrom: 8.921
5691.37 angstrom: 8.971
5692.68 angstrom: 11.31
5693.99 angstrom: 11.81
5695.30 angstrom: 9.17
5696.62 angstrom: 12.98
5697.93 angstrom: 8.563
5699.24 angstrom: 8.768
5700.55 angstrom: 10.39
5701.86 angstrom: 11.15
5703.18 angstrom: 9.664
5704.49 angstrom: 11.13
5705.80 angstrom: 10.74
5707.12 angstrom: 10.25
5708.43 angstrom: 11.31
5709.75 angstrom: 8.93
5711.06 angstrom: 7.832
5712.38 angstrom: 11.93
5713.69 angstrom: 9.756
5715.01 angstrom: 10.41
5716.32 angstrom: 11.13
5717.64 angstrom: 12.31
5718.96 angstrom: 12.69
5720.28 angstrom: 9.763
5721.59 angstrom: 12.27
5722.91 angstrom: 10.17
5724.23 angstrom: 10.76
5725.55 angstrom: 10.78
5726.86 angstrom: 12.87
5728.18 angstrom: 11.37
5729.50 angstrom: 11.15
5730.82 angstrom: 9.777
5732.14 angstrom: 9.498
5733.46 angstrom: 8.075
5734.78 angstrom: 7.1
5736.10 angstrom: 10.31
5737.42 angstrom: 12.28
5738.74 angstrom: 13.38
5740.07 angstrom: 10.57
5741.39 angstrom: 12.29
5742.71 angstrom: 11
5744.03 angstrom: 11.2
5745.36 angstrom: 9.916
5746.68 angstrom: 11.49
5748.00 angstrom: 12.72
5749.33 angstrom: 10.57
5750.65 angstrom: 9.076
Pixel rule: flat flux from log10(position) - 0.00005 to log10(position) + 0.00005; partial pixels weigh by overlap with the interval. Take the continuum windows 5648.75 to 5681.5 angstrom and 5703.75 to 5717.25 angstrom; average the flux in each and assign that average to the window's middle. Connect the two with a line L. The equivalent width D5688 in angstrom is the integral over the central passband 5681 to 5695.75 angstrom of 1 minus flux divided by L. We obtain 1.0 angstrom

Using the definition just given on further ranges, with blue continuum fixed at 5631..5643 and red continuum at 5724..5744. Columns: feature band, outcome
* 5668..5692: 0.6 angstrom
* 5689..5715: 1.0 angstrom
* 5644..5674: -0.9 angstrom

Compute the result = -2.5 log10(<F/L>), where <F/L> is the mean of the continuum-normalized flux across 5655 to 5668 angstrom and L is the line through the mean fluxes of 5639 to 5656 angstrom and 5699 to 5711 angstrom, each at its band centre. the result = 0.10 mag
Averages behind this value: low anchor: 11.3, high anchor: 10.2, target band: 10.1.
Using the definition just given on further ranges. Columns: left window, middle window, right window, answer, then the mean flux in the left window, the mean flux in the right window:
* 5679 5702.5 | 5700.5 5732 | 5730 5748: -0.043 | 10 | 10.6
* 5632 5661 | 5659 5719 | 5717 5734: 0.043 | 10.6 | 10.9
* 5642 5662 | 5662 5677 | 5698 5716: 0.009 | 10.9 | 10.1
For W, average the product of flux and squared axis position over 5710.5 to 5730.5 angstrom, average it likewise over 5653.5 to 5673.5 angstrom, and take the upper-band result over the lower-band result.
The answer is 1.12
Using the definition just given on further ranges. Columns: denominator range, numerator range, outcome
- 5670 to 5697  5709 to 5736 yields 1.01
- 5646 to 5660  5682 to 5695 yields 0.90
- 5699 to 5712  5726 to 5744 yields 1.08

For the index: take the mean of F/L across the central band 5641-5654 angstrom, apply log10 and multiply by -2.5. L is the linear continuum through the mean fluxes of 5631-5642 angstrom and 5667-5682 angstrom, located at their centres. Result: -0.141 mag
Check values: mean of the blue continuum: 10.1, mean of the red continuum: 10.7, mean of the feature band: 11.7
